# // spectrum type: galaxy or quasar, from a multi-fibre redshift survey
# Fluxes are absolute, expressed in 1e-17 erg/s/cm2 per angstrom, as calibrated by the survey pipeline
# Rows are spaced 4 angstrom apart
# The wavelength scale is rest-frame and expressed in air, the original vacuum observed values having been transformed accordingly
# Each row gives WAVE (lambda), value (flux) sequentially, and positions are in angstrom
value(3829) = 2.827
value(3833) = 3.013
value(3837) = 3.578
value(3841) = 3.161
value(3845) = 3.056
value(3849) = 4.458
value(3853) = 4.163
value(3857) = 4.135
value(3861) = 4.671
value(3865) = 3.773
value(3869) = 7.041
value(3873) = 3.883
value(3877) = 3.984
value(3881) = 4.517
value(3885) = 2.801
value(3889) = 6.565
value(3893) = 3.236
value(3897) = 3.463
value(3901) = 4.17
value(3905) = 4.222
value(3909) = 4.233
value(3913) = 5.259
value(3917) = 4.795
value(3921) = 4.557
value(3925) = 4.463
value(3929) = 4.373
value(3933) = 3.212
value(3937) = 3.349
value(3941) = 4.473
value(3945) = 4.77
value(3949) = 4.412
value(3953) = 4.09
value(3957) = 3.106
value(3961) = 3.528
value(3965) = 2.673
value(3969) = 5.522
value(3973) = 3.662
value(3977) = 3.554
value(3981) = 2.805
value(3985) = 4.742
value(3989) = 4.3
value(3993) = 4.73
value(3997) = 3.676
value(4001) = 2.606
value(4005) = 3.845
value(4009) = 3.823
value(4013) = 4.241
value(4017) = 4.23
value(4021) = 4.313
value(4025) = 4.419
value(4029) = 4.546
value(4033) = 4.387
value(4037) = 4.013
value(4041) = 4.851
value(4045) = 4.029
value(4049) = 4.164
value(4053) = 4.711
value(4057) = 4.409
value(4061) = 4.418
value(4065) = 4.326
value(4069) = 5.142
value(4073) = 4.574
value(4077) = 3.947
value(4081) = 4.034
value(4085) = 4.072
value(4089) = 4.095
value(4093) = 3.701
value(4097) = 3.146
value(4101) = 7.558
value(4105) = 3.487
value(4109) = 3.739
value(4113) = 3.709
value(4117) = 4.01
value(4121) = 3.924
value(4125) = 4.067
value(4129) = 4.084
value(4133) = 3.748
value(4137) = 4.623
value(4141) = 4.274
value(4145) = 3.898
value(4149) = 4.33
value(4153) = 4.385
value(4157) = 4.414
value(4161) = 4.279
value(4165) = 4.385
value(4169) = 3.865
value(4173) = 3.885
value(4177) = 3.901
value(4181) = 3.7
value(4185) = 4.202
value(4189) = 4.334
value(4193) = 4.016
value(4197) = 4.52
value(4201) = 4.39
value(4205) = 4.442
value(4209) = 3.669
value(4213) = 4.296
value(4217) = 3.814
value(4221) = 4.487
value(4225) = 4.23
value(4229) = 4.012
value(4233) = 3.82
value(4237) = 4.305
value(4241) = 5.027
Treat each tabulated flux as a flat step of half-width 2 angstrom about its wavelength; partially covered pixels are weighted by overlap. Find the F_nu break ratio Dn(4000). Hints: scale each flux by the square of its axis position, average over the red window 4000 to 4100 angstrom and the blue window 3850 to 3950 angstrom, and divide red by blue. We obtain 1.0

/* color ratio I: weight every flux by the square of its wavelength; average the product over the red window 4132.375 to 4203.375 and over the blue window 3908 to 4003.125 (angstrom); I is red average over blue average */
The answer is 1.2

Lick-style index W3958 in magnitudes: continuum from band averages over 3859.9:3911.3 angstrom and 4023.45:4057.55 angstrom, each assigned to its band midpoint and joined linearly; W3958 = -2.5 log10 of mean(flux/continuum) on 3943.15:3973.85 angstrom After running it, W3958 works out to 0.10 mag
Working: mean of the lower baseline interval 4.35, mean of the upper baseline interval 4.39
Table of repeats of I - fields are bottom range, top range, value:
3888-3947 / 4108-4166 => 1.07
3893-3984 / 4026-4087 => 1.15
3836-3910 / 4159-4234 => 1.16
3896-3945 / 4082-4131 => 1.07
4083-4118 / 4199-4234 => 1.05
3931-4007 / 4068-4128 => 1.16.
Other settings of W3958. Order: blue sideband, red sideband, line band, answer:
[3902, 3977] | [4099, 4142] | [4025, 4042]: -0.05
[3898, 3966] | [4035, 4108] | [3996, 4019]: 0.14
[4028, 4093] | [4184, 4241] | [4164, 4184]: 0.08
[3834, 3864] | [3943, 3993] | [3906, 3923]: -0.19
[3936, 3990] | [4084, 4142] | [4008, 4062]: -0.08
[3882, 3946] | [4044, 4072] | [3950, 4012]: 0.15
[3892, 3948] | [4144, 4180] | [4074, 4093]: 0.04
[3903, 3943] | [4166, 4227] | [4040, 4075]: -0.07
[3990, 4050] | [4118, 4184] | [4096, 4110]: -0.13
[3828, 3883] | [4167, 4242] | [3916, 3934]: -0.06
